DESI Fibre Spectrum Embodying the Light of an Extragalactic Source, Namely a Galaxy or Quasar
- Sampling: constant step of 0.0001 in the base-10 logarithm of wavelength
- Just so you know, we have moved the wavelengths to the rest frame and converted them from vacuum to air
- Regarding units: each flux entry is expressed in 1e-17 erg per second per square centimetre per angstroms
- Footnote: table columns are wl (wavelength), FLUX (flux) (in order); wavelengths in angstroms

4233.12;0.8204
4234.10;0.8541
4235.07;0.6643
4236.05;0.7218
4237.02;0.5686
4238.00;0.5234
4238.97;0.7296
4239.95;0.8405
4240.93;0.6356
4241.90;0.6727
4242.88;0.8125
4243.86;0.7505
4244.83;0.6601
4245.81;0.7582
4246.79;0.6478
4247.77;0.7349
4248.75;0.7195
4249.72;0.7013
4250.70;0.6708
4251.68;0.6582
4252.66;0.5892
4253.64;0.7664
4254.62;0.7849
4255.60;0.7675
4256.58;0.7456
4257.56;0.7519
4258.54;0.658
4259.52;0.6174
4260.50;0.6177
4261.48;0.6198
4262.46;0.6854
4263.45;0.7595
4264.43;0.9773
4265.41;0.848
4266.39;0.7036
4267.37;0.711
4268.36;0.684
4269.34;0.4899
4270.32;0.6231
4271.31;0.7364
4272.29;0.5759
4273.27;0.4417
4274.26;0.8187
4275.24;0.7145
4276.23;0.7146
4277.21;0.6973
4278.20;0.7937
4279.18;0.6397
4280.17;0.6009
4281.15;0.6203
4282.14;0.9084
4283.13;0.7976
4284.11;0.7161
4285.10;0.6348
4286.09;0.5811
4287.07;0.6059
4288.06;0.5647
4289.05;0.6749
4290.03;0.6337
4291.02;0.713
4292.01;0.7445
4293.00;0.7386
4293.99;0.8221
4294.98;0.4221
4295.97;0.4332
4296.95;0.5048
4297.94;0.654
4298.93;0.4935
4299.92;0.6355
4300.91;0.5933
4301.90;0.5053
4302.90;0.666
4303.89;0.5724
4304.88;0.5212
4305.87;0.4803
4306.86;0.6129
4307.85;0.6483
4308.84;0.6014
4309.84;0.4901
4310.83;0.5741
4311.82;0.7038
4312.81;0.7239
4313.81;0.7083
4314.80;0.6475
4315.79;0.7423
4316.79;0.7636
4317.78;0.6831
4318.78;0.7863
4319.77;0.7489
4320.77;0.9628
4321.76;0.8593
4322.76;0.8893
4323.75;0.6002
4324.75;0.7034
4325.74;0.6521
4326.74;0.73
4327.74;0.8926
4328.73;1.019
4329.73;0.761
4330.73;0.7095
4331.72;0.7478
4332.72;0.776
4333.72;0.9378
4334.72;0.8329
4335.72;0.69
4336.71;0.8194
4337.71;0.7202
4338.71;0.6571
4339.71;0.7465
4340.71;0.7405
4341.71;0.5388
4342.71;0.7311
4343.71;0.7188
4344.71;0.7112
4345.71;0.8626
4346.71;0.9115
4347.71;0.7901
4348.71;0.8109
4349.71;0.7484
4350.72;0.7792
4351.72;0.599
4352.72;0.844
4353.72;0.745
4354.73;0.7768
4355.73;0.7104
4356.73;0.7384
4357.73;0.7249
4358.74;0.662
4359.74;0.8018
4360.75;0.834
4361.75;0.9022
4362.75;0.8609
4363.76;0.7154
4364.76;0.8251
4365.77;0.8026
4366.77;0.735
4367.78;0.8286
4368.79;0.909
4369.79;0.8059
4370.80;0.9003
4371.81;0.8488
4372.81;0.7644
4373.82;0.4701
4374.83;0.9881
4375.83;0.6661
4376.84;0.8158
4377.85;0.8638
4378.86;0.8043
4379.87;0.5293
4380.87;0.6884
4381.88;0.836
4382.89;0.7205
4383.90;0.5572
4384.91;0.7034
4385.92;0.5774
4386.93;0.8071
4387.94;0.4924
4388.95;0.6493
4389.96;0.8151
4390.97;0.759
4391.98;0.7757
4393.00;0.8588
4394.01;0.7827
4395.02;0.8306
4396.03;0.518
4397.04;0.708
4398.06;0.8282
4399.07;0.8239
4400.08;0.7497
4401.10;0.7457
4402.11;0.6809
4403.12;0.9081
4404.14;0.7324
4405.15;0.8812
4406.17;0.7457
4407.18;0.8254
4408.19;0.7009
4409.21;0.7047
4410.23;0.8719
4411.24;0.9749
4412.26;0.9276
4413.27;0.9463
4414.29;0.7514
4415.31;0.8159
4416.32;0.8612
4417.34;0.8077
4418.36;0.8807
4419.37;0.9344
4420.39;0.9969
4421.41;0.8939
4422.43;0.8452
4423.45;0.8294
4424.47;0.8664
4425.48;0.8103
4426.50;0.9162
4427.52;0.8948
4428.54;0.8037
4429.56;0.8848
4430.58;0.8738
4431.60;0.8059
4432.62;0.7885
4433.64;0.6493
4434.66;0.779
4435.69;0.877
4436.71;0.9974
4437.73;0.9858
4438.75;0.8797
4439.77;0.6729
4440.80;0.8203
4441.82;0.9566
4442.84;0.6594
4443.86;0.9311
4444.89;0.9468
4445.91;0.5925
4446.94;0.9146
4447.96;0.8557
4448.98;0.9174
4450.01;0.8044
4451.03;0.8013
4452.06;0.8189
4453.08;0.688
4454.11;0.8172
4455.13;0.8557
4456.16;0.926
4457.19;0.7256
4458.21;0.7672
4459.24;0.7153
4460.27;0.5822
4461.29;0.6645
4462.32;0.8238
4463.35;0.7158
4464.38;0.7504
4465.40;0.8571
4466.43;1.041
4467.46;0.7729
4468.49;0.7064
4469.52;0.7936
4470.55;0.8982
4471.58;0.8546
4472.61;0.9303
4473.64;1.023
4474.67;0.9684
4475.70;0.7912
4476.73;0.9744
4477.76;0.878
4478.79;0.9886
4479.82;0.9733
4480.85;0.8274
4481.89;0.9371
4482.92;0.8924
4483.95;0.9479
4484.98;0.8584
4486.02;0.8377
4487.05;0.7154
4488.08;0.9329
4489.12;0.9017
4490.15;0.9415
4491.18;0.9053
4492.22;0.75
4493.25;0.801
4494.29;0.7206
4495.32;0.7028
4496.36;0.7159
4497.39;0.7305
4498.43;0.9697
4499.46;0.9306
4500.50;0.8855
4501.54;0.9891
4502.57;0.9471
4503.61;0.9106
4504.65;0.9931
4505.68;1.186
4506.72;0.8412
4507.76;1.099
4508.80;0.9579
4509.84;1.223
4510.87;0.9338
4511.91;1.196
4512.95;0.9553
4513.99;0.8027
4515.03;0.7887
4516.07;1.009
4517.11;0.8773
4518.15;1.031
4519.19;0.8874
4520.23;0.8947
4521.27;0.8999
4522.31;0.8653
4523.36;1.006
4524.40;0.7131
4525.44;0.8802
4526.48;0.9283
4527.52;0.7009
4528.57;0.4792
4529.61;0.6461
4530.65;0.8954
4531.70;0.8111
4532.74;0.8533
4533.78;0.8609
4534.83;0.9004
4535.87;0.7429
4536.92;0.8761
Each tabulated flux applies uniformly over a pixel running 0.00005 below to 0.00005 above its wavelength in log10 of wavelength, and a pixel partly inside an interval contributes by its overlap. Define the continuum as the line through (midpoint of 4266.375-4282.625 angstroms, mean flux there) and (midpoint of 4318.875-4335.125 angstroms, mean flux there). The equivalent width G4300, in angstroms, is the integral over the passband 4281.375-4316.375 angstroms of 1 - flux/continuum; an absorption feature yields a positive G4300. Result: 4.8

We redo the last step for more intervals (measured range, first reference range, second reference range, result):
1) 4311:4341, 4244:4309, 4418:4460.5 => -1.99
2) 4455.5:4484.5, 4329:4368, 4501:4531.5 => 0.86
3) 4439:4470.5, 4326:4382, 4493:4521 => 2.71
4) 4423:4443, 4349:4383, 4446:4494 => -0.58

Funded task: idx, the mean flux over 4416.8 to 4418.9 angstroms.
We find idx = 0.847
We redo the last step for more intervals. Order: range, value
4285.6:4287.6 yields 0.594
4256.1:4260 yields 0.694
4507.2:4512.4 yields 1.08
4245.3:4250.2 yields 0.712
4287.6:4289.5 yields 0.619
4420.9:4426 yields 0.85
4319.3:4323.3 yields 0.863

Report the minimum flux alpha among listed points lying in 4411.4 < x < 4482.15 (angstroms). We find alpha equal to 0.5822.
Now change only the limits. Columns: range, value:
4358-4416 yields 0.4701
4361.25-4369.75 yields 0.7154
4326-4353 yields 0.5388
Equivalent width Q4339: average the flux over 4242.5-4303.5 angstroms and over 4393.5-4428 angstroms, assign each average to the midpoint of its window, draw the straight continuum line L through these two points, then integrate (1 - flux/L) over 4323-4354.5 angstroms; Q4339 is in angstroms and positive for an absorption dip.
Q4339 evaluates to -0.6 angstroms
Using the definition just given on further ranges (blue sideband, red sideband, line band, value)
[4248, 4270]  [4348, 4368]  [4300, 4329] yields 2.1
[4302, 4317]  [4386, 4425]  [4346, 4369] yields -2.3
